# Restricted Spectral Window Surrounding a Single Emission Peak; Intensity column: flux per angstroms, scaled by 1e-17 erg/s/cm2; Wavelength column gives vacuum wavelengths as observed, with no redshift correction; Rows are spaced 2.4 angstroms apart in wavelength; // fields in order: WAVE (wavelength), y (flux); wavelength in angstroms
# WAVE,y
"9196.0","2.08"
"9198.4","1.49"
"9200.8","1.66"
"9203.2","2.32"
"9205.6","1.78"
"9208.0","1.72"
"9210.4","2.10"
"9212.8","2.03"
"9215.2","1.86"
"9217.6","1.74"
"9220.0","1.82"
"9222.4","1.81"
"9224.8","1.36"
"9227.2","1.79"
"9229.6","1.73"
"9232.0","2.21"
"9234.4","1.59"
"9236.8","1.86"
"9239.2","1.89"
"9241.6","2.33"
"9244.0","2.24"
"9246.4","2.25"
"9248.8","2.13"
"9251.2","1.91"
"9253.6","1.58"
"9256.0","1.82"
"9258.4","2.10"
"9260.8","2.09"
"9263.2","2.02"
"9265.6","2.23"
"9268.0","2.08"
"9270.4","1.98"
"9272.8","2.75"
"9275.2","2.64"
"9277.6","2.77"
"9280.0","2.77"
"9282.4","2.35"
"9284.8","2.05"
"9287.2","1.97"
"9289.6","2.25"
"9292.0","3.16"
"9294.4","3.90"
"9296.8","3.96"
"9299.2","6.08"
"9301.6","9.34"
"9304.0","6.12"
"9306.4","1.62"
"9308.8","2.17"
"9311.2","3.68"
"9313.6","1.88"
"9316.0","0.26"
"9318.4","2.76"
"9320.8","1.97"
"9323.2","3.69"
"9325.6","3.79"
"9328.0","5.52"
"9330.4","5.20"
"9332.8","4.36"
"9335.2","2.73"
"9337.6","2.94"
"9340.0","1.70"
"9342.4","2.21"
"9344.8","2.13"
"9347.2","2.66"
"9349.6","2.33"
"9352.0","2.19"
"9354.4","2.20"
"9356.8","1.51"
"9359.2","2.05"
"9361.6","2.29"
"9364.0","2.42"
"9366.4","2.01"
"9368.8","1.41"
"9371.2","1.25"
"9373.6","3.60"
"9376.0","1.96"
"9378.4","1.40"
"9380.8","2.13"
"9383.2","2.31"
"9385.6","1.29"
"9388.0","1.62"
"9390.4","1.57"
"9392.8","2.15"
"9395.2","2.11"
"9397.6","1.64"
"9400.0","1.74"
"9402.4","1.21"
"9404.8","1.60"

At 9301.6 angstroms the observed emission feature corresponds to H-alpha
